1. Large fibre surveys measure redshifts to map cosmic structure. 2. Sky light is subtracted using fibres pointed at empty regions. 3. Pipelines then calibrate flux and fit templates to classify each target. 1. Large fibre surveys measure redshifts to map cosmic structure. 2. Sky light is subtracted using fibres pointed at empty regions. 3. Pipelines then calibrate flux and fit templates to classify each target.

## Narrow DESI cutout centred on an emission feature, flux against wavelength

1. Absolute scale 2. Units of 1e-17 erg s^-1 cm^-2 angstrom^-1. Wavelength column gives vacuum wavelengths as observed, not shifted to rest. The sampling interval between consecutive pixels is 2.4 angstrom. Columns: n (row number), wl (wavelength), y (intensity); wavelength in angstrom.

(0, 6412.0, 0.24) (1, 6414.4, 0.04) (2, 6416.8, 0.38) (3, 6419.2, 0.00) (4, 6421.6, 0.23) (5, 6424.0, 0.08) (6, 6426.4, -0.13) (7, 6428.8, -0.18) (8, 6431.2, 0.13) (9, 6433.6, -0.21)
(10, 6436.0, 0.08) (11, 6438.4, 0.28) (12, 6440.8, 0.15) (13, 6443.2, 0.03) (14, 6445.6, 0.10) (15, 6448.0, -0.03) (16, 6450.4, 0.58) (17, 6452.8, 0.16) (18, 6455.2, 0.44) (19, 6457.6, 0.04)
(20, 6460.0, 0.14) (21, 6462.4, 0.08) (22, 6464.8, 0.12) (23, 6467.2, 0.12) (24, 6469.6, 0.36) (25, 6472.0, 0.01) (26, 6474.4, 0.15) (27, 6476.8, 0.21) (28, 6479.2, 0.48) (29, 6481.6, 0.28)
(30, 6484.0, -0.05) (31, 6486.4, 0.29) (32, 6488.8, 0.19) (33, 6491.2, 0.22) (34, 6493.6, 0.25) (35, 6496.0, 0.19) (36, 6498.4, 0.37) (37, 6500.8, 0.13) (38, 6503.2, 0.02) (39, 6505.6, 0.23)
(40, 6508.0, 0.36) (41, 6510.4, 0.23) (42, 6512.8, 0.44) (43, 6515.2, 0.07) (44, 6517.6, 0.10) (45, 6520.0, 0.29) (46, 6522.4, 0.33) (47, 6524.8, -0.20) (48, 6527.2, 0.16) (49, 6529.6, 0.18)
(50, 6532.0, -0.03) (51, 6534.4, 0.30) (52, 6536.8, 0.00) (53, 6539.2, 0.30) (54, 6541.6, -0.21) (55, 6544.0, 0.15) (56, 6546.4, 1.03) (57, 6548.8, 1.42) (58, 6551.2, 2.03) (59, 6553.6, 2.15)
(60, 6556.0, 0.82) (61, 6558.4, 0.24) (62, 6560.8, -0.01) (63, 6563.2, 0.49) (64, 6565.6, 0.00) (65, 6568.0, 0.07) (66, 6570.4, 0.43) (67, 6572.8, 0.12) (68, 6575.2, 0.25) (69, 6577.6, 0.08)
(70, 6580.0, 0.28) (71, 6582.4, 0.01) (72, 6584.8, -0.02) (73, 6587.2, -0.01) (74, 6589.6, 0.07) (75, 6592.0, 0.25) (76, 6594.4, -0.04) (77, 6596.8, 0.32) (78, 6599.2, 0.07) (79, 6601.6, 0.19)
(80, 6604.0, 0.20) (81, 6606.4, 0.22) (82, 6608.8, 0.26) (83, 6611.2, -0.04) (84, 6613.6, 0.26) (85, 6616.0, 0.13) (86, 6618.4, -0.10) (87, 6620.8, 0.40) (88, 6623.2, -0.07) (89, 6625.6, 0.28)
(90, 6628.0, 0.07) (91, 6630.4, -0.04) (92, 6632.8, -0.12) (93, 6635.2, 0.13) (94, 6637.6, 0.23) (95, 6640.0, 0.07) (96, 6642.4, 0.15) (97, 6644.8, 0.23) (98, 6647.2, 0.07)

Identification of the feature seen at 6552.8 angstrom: [O II] 3727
